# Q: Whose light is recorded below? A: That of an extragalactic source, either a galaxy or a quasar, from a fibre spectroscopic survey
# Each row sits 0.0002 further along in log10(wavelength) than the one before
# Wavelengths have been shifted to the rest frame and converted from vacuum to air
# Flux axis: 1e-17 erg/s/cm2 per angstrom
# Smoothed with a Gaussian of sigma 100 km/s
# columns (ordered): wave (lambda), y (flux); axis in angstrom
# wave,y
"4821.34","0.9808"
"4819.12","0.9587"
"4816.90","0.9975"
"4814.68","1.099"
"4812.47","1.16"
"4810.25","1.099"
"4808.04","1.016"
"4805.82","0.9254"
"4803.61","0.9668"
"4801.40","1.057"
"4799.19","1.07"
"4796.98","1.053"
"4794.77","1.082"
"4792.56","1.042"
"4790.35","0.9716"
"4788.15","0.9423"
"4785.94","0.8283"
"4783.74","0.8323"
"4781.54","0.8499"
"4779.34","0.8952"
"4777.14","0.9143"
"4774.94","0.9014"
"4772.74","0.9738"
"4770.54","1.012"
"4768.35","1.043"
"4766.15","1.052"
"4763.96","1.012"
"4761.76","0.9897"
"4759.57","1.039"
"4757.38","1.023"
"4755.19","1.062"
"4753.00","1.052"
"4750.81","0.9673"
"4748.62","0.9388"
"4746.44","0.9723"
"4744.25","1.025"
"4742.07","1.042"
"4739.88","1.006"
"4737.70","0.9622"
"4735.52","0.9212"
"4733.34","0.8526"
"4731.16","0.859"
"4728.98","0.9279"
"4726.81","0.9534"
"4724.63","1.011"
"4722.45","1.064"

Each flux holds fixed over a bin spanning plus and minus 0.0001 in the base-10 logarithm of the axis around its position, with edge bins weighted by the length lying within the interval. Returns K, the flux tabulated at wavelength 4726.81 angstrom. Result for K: 0.9534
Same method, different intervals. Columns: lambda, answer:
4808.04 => 1.016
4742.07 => 1.042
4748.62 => 0.9388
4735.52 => 0.9212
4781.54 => 0.8499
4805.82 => 0.9254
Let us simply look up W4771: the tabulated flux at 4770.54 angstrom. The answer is 1.012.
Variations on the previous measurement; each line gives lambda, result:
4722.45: 1.064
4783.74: 0.8323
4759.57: 1.039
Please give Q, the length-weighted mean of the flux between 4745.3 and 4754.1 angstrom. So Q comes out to 0.982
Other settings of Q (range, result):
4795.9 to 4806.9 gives 1.01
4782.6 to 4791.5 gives 0.894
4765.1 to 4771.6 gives 1.04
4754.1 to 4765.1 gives 1.03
